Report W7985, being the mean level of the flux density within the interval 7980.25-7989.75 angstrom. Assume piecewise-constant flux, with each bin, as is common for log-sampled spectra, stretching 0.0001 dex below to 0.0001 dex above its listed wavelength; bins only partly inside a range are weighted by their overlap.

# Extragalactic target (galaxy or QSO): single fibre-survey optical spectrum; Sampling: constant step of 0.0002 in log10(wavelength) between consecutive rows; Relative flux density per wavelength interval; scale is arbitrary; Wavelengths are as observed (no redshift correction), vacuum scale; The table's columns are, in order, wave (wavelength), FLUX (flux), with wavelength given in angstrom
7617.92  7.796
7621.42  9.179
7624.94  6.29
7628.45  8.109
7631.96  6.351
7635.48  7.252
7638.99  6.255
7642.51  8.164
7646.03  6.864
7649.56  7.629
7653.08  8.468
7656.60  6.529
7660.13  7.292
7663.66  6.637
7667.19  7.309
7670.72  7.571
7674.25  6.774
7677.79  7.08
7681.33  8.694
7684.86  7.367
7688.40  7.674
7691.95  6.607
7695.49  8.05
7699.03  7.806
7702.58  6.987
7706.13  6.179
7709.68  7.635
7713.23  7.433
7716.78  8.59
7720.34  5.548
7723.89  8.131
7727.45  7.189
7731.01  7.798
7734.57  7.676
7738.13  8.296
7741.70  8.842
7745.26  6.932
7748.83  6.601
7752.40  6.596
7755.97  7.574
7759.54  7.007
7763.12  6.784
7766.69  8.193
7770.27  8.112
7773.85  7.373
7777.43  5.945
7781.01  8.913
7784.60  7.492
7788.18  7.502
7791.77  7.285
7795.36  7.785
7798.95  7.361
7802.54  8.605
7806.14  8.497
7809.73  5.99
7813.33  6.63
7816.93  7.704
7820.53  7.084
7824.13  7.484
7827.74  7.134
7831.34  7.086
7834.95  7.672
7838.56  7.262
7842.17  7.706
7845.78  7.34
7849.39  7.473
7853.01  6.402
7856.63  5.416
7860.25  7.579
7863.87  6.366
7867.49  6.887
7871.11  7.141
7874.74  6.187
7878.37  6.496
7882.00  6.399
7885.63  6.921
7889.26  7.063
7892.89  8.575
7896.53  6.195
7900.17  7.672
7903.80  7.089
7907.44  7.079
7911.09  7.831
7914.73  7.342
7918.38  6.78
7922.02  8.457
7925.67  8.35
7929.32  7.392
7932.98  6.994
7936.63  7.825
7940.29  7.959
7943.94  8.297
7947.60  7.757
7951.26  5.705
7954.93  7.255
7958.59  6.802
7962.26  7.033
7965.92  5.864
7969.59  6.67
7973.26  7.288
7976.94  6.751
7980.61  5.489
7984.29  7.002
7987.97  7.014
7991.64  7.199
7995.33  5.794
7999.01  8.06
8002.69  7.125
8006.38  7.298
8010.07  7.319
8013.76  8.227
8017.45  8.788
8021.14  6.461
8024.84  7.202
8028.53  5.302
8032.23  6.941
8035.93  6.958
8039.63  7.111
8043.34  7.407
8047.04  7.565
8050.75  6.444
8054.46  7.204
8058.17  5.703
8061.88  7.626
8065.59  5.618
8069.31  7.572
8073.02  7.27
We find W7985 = 6.65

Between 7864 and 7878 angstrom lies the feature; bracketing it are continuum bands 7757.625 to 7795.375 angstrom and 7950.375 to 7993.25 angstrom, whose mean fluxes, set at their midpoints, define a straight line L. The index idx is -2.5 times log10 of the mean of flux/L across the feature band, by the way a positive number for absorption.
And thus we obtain 0.07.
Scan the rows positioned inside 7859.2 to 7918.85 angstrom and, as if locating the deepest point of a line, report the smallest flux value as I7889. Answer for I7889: 6.187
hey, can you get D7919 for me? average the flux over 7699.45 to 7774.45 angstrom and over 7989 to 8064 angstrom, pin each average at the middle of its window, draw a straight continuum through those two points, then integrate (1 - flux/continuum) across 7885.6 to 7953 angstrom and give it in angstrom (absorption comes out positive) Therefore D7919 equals -2.3 angstrom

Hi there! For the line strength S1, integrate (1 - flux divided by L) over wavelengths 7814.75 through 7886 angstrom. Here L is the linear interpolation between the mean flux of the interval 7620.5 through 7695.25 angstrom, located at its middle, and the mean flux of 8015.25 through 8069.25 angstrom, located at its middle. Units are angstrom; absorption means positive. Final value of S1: 1.4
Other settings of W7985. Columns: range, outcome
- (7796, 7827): 7.42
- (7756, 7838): 7.44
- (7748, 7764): 6.94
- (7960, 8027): 7.02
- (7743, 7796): 7.34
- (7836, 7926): 7.11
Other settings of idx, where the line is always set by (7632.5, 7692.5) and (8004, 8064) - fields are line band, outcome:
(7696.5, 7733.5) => -0.012 mag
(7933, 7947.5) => -0.105 mag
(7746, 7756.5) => 0.062 mag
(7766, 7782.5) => -0.061 mag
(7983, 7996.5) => 0.051 mag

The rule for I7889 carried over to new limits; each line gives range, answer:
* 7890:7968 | 5.705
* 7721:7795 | 5.945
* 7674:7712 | 6.179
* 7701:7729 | 5.548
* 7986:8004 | 5.794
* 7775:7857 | 5.416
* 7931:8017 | 5.489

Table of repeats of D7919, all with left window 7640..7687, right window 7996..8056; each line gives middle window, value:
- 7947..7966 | 1.25 angstrom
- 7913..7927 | -0.90 angstrom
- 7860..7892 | 2.10 angstrom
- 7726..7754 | -0.56 angstrom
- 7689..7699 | -0.10 angstrom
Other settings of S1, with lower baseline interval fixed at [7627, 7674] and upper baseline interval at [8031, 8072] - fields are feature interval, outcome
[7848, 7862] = 0.8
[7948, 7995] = 2.1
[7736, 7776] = -1.7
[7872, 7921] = -0.2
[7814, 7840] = -0.8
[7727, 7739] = -1.0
